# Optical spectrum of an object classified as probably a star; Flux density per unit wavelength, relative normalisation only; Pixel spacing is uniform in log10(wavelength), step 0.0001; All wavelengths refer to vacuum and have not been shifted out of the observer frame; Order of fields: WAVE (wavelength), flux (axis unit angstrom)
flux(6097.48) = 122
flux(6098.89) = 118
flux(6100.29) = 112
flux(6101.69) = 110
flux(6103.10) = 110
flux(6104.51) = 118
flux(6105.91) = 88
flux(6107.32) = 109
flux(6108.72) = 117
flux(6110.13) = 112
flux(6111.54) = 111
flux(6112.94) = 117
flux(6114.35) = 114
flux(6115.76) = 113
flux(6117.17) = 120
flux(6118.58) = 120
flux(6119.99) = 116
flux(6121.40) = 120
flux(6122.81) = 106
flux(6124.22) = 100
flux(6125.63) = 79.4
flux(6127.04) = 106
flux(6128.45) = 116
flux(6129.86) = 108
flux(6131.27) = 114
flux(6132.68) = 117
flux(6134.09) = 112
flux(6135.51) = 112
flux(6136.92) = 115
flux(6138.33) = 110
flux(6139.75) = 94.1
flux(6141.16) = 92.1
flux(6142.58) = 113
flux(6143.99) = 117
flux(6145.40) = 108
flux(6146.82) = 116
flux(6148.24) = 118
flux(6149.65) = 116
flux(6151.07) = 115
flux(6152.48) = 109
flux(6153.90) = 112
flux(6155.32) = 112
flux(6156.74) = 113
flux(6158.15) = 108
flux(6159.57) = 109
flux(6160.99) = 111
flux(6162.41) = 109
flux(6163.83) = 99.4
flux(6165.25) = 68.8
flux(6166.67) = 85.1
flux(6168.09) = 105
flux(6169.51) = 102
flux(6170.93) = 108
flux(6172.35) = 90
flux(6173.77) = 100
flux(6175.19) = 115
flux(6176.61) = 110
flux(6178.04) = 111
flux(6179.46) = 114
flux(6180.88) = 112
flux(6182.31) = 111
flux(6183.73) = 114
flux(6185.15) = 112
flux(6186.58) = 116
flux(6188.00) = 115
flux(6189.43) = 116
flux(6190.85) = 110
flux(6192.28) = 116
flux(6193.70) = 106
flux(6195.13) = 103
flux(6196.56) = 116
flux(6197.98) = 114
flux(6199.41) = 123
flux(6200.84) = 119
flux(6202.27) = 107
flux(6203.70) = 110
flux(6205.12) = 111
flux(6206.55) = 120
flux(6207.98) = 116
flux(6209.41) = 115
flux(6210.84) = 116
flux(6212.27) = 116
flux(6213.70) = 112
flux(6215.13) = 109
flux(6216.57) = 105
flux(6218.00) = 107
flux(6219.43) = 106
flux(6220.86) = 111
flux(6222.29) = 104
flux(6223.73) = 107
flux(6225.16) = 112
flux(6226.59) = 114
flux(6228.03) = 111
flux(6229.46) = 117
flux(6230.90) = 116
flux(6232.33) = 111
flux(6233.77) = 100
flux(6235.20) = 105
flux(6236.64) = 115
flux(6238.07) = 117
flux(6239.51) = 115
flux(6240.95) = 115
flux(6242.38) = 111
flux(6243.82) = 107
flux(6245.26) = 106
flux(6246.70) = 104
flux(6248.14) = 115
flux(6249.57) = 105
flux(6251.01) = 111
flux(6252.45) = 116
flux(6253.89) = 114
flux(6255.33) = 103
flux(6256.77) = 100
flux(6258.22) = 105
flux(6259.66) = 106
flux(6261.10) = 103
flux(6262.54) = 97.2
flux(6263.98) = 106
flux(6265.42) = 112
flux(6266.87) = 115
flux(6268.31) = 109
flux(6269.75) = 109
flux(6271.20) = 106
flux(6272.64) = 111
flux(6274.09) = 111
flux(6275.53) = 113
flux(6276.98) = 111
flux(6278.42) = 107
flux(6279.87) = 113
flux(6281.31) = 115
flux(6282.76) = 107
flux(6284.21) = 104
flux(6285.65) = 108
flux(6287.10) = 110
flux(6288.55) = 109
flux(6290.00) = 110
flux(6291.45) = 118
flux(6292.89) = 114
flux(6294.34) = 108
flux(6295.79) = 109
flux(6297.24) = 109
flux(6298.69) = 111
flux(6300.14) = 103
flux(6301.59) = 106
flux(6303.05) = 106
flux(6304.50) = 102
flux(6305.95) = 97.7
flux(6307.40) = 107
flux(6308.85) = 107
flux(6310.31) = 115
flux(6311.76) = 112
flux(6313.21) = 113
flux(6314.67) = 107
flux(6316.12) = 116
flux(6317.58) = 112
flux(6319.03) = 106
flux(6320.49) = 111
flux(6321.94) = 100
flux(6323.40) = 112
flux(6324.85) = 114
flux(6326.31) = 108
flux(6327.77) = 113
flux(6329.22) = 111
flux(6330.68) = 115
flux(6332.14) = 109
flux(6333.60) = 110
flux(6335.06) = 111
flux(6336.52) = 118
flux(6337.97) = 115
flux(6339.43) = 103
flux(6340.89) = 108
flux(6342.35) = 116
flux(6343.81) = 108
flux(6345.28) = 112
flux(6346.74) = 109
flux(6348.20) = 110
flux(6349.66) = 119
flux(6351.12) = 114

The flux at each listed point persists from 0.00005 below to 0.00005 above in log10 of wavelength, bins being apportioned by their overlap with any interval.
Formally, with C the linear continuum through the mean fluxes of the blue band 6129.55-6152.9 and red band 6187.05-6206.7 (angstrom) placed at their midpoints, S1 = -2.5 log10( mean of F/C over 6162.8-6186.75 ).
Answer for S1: 0.083 mag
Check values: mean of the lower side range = 111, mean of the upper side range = 113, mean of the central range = 104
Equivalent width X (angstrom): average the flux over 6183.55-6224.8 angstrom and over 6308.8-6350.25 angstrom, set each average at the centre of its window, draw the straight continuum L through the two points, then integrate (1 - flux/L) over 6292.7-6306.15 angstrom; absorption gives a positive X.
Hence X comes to 0.6 angstrom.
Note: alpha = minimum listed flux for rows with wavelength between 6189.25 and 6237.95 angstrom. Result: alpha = 100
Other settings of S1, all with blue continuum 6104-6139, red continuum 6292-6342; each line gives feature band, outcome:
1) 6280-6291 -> 0.00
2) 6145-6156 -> -0.03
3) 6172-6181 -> 0.03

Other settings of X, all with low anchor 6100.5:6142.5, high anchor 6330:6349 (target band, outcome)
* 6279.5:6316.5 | 0.6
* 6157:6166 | 0.7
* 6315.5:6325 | 0.1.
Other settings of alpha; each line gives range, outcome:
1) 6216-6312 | 97.2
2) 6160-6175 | 68.8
